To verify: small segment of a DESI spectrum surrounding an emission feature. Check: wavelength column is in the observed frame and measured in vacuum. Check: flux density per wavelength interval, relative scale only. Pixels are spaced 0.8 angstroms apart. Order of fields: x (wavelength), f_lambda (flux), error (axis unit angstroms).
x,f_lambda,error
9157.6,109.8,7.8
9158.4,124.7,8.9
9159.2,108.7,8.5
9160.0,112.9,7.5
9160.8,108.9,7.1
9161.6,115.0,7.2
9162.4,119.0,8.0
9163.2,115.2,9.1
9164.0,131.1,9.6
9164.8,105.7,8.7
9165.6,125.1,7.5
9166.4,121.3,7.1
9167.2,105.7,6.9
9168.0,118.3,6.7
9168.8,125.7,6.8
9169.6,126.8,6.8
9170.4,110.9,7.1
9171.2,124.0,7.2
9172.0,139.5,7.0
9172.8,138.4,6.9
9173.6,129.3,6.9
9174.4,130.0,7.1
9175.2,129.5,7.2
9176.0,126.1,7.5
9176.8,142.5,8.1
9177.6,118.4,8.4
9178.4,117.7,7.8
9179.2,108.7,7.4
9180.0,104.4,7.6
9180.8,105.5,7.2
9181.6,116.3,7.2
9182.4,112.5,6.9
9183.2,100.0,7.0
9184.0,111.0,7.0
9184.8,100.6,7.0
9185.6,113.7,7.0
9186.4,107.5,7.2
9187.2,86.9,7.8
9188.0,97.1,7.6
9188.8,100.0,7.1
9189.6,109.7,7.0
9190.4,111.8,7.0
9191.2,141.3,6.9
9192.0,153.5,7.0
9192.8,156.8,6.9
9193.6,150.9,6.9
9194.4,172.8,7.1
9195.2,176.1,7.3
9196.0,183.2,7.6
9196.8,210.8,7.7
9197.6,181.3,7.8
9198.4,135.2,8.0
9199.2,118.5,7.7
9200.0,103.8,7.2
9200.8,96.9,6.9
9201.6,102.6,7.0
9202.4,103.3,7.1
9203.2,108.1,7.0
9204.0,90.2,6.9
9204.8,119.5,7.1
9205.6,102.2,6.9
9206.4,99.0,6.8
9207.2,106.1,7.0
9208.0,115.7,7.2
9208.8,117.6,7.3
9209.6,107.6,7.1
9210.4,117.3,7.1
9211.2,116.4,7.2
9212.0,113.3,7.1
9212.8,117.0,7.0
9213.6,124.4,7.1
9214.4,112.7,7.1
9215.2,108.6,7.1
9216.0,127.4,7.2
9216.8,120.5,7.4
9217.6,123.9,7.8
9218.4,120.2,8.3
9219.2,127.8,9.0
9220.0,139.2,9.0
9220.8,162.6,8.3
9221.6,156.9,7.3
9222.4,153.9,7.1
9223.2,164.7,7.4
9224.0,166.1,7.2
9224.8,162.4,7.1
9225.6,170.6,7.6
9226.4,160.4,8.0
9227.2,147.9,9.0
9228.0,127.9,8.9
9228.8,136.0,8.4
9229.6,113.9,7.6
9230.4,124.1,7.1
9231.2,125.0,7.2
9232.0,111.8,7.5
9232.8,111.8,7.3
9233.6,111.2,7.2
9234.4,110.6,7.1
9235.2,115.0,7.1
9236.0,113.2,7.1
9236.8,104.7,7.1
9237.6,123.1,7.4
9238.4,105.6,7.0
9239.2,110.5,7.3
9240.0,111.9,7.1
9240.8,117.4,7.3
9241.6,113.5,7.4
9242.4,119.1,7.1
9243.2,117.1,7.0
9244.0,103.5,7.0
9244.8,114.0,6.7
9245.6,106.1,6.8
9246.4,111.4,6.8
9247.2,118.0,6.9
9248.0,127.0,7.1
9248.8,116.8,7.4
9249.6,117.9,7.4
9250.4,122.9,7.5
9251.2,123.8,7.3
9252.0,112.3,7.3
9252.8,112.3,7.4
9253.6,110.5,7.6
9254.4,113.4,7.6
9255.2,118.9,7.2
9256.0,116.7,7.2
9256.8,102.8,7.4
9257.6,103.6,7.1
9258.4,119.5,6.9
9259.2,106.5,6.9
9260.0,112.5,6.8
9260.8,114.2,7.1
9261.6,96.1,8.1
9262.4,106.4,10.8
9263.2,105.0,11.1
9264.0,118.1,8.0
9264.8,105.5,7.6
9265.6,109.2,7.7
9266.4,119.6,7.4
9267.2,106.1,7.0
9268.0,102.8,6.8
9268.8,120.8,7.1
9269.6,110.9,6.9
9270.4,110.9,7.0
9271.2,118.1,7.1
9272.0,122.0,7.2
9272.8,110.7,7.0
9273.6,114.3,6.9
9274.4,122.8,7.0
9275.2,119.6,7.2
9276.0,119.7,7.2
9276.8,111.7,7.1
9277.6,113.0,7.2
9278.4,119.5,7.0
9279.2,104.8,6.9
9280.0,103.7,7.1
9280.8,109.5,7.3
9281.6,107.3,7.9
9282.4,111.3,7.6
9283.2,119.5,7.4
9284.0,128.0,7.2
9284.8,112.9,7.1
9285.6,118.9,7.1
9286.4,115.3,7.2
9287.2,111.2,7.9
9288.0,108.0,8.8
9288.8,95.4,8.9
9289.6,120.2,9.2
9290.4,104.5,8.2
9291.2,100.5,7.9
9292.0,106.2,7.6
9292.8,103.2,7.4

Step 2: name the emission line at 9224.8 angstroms [N II] 6583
